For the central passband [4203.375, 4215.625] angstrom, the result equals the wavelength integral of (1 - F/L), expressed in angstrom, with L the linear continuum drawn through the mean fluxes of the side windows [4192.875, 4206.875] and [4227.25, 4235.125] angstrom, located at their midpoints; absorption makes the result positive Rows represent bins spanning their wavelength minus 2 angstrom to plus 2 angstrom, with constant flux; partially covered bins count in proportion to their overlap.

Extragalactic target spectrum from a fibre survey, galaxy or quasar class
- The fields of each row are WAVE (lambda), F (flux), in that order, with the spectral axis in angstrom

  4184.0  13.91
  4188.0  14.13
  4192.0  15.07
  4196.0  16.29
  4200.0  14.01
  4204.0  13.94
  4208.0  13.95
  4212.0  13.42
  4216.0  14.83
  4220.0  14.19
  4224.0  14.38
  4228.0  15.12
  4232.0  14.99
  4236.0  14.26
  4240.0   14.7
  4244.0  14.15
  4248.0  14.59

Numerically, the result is 0.74 angstrom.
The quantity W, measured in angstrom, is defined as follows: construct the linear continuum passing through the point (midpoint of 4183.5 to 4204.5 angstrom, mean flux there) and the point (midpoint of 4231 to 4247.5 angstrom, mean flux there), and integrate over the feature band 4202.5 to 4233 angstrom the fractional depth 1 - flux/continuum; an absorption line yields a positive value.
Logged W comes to 0.5 angstrom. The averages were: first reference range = 14.6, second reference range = 14.5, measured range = 14.3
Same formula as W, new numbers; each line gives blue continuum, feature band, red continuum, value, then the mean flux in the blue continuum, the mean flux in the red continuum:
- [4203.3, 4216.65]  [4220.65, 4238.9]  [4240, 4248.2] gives -0.6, 14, 14.4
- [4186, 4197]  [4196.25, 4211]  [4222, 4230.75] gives 0.7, 15.1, 14.8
